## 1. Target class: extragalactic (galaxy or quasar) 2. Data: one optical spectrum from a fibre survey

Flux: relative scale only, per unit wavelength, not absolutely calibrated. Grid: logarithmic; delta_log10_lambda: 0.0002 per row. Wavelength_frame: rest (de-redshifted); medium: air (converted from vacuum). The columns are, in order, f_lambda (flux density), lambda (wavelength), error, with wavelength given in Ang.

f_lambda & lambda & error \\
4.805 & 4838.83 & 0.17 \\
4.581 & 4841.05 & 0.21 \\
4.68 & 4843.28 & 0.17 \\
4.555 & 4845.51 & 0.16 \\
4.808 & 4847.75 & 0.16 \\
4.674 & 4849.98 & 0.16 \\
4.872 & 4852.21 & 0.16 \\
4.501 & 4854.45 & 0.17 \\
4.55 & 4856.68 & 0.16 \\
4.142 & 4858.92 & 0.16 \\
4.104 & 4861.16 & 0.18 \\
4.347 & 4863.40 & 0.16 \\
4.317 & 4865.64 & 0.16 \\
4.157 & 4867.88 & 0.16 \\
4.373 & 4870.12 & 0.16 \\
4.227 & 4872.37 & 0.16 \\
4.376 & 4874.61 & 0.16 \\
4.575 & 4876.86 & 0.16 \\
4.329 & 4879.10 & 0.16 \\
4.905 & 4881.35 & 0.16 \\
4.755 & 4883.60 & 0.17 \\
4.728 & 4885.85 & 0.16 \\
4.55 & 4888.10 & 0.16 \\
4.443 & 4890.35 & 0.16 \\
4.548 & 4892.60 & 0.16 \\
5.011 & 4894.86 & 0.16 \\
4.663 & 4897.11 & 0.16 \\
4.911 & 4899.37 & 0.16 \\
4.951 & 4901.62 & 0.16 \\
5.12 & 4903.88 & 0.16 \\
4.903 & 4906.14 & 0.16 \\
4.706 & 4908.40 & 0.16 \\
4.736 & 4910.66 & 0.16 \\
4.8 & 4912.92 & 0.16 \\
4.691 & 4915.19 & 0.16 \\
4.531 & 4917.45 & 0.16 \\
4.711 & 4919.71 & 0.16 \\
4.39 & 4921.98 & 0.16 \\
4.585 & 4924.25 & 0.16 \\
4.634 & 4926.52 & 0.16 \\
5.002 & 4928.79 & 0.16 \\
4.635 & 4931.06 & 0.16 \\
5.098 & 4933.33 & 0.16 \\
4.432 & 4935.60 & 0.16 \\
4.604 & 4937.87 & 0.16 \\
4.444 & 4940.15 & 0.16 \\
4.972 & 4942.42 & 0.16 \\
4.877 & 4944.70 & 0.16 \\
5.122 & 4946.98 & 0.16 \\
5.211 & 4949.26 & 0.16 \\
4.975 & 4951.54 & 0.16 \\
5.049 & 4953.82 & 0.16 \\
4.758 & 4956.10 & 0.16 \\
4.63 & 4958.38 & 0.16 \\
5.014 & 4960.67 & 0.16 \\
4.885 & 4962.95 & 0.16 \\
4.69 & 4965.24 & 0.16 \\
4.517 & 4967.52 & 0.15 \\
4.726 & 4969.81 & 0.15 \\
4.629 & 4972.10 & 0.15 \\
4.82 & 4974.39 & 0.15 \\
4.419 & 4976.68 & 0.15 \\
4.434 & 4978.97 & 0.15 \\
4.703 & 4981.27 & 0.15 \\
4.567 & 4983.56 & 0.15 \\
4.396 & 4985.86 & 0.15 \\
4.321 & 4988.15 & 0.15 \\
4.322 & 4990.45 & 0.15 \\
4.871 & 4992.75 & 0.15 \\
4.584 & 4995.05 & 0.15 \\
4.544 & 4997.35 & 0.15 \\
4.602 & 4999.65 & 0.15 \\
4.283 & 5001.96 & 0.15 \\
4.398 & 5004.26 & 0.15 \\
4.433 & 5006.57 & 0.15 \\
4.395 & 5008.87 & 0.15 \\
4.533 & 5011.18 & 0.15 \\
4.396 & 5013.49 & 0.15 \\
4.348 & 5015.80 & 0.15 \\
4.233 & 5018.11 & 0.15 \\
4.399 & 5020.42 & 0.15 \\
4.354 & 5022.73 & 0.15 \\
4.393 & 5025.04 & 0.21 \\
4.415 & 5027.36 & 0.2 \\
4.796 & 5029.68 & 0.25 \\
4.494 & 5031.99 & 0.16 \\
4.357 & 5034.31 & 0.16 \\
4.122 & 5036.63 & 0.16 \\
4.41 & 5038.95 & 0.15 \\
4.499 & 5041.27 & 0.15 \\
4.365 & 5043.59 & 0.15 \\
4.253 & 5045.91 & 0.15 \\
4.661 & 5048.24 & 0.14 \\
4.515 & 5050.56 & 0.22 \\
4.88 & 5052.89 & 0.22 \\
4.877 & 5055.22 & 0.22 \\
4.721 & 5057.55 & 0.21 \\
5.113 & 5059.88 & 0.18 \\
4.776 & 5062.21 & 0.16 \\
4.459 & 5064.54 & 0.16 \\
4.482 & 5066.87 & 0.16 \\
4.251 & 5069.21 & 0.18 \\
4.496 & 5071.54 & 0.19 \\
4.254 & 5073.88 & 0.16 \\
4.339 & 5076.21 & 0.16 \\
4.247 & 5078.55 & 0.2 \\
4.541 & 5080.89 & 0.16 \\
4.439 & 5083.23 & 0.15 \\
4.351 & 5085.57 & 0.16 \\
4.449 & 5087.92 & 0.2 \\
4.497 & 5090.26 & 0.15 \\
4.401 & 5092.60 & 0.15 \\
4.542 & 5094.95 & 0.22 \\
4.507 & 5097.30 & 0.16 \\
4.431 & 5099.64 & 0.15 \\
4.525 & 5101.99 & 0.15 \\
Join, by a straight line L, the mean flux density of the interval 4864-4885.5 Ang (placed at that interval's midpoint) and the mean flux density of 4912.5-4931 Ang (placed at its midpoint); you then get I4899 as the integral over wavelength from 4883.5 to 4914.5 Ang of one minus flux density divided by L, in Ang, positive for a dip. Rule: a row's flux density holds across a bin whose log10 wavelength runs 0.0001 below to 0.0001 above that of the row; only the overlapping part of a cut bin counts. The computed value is -1.4 Ang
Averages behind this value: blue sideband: 4.45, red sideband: 4.66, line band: 4.77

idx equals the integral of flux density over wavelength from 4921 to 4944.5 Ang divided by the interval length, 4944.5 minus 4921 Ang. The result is 4.69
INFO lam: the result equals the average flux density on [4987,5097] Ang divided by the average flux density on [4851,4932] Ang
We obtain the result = 1.0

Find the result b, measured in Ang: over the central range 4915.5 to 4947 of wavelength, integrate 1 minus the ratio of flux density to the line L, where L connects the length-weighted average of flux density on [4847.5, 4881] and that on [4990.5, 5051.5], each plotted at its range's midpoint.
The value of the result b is -1.9 Ang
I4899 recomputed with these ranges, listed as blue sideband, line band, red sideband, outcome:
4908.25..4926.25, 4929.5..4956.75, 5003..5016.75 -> -1.64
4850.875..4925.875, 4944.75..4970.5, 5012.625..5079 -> -1.86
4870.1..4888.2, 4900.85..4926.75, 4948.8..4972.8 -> -0.39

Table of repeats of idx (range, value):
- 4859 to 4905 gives 4.56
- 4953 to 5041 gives 4.53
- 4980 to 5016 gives 4.48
